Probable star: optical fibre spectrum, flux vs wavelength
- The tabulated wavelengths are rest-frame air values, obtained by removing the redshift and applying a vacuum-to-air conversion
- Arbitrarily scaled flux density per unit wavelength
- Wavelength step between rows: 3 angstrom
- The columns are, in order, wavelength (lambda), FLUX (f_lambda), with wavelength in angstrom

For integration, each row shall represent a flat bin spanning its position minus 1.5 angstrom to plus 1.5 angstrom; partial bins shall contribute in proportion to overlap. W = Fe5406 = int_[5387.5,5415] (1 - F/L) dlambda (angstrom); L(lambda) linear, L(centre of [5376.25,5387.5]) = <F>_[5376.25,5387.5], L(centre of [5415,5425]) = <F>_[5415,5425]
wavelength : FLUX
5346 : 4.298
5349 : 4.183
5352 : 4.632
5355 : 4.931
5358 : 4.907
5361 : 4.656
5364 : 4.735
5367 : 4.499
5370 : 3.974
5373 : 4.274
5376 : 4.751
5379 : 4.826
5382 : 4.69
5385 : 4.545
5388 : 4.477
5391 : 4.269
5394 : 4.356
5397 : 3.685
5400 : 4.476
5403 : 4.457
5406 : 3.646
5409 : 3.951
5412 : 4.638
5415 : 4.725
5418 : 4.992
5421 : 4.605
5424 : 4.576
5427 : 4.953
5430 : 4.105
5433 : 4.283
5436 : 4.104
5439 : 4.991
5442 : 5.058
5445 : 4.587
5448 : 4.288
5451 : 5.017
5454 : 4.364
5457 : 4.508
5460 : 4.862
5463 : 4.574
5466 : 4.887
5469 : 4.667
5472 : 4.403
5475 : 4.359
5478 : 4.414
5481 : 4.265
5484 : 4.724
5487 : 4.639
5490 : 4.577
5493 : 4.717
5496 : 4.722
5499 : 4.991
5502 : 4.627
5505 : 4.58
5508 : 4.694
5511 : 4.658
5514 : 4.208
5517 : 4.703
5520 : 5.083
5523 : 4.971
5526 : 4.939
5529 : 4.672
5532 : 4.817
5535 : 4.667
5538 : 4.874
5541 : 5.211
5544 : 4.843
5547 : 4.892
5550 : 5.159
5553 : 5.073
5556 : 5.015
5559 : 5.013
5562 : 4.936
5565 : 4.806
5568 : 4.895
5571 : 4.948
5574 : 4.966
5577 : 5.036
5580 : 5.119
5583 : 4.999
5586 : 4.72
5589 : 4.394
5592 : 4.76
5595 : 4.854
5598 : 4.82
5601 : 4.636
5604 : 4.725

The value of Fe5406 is 2.7 angstrom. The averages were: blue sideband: 4.68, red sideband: 4.73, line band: 4.24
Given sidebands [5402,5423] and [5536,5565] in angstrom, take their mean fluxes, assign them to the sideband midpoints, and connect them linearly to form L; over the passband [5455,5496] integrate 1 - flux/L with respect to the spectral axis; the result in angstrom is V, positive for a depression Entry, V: 0.9 angstrom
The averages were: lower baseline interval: 4.43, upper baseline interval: 4.99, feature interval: 4.59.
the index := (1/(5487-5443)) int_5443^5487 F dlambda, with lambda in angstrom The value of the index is 4.57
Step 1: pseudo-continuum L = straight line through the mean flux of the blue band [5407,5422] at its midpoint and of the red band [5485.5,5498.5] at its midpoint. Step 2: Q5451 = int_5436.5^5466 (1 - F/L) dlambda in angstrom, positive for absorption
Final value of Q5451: -0.4 angstrom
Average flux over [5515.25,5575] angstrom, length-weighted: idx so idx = 4.92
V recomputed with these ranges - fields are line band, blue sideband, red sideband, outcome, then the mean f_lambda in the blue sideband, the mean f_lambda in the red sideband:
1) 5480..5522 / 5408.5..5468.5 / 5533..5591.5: 0.93 angstrom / 4.62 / 4.92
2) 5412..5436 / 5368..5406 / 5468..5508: -0.67 angstrom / 4.37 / 4.59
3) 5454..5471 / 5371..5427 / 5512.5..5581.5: -0.06 angstrom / 4.45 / 4.91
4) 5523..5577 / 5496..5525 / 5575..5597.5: -1.60 angstrom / 4.73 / 4.84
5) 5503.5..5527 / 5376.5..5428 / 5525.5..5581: 0.47 angstrom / 4.46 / 4.94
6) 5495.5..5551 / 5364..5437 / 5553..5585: 0.23 angstrom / 4.42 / 4.97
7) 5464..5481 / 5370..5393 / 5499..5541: 0.54 angstrom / 4.51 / 4.76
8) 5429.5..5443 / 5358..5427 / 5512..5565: 0.22 angstrom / 4.47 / 4.88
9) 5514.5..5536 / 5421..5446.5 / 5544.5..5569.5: 0.26 angstrom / 4.58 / 4.97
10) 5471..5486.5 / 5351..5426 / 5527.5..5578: 0.94 angstrom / 4.49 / 4.93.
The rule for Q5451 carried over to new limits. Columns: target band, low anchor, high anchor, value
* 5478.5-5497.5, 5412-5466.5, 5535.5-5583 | 0.70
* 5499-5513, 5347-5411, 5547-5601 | 0.22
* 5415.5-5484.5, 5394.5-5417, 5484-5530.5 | -2.17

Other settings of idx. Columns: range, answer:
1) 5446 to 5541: 4.67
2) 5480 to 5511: 4.66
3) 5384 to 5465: 4.49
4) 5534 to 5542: 4.91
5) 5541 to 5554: 5.01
